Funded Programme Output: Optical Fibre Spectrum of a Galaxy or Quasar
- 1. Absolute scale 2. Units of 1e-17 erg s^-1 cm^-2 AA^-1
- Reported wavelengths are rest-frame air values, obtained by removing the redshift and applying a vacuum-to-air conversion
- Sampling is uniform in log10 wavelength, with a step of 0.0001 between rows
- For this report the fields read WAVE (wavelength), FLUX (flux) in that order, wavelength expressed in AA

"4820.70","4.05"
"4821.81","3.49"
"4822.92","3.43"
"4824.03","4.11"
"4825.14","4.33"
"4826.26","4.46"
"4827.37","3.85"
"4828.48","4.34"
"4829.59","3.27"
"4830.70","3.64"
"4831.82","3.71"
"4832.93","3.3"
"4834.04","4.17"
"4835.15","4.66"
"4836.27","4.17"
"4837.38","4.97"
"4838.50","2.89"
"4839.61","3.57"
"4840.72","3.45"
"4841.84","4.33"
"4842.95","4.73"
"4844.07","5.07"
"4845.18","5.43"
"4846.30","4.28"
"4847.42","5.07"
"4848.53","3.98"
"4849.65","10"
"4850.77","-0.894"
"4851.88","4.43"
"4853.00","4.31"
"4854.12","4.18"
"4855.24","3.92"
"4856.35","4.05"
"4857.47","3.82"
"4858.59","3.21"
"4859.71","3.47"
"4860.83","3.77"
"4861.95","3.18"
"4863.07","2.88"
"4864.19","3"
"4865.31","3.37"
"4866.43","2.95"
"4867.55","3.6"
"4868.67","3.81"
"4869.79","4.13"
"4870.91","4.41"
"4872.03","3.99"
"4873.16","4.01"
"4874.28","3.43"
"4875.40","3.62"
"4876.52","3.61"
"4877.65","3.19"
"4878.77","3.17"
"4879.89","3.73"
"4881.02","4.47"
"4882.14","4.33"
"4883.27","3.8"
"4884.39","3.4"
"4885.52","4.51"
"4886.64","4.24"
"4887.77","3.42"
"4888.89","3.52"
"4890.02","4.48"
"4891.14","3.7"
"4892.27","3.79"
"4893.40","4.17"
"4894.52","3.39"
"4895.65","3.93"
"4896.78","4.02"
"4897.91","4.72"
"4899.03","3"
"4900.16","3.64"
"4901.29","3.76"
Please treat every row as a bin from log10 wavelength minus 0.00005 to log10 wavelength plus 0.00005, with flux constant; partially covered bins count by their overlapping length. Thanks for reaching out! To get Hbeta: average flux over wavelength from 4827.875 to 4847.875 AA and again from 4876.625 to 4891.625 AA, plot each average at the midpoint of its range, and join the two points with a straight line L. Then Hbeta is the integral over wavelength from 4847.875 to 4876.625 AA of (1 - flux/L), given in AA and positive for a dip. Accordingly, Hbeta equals 1.5 AA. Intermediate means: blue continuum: 4.16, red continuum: 3.84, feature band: 3.79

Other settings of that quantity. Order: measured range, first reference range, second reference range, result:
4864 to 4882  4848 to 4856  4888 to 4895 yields 1.6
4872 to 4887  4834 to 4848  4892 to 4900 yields 0.7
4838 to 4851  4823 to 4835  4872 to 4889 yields -2.0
